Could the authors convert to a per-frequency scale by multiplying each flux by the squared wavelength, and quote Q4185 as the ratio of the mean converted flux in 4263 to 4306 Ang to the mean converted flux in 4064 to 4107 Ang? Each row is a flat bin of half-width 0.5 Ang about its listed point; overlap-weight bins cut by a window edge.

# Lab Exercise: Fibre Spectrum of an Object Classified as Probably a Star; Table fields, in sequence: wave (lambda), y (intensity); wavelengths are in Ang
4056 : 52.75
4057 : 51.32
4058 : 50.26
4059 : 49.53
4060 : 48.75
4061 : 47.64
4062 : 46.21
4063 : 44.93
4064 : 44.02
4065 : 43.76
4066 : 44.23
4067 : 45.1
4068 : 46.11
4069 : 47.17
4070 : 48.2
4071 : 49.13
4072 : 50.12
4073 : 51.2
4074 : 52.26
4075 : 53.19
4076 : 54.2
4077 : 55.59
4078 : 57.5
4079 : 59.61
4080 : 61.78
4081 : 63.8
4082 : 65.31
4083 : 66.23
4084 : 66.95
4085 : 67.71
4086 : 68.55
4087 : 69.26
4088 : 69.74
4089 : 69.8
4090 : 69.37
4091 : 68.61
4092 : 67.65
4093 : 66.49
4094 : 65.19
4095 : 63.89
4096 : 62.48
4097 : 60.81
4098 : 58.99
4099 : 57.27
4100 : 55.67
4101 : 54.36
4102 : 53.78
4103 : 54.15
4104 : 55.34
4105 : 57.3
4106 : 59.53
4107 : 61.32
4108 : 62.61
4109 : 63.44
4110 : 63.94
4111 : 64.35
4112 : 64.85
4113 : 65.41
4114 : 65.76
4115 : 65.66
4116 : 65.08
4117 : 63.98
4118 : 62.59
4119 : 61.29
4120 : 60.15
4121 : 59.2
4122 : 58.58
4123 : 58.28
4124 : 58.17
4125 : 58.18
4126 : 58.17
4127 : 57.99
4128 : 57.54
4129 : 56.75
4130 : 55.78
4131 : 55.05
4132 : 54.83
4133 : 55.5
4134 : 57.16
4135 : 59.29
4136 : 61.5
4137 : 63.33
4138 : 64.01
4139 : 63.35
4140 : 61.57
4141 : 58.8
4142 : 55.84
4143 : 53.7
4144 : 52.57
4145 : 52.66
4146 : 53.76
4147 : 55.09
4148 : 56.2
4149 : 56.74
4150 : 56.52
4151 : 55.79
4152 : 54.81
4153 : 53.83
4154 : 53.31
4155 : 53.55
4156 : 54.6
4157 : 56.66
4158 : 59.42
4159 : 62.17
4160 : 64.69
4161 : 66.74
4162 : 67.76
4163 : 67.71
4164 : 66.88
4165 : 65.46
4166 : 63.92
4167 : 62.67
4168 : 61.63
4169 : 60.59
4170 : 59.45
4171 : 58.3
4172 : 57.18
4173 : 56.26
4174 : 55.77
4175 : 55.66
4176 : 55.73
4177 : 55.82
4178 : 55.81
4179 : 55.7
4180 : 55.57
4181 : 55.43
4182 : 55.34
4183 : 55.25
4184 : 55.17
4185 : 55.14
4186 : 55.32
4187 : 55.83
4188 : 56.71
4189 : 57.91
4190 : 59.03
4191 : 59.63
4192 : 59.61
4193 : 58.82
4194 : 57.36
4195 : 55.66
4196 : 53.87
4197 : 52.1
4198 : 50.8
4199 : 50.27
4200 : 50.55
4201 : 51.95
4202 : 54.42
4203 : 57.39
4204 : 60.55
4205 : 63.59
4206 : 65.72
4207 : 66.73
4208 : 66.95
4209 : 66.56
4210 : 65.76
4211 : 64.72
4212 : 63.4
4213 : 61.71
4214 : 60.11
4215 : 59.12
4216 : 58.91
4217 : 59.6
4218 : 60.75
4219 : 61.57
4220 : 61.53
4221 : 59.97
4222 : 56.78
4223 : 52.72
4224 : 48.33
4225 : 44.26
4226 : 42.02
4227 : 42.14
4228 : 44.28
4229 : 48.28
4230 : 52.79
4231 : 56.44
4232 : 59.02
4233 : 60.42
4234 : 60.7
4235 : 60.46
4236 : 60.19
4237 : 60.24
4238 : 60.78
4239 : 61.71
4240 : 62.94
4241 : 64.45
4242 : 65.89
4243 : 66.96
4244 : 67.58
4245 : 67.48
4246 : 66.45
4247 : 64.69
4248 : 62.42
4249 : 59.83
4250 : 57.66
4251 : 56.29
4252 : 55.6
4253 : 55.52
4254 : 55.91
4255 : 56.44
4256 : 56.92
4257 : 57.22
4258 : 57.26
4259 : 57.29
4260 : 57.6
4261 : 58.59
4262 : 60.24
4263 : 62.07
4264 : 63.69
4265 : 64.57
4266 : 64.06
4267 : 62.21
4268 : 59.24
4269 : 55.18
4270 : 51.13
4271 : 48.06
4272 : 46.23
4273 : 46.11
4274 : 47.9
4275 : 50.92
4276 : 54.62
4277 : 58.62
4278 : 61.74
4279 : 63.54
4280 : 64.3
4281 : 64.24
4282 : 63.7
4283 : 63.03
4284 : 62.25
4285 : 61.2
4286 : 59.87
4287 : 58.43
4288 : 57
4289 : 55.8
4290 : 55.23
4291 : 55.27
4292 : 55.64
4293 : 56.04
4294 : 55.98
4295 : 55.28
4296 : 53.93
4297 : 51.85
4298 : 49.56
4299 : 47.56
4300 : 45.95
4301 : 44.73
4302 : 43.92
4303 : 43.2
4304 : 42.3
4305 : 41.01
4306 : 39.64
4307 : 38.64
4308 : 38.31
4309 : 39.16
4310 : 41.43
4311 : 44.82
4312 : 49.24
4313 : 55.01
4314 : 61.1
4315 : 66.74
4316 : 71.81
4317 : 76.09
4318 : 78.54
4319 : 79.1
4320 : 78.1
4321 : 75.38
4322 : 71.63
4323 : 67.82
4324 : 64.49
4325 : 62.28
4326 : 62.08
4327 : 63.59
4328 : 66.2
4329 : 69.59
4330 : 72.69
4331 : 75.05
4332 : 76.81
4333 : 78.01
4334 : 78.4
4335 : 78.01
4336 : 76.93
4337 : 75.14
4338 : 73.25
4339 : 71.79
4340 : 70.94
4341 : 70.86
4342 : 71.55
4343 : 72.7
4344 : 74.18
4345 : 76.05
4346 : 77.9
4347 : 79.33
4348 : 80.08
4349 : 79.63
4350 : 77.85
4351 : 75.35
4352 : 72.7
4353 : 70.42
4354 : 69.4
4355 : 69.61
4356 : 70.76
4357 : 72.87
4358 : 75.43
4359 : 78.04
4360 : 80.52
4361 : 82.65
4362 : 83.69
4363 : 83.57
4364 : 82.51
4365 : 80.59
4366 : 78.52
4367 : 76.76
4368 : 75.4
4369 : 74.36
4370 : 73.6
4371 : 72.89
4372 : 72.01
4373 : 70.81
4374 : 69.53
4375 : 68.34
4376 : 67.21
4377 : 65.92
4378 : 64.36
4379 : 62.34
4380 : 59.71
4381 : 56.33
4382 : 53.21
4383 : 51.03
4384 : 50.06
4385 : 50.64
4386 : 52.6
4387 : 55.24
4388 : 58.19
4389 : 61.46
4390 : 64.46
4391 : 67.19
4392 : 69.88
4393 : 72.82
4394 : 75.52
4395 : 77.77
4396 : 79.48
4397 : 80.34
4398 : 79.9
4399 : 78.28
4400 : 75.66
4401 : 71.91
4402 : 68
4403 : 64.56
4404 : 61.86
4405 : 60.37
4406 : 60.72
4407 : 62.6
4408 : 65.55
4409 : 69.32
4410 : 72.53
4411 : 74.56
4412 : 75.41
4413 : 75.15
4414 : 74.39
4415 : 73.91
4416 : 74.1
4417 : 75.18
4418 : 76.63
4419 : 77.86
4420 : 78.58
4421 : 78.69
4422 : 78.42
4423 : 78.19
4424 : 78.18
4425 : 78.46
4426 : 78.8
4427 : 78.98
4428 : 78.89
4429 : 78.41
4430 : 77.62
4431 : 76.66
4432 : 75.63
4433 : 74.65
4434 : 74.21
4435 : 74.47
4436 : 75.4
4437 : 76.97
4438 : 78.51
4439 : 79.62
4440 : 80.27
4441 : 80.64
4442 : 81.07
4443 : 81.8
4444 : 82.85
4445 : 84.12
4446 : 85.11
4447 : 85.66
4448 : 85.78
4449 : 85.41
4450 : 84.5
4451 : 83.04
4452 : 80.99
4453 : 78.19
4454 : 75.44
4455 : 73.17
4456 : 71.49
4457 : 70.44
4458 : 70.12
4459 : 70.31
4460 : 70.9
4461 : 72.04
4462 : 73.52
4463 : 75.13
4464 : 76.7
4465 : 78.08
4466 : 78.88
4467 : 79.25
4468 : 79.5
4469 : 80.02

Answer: 1.03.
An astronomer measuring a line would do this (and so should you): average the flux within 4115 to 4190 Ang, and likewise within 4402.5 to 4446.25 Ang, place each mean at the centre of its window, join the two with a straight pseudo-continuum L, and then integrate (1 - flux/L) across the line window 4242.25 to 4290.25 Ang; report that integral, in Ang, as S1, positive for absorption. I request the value 4.8 Ang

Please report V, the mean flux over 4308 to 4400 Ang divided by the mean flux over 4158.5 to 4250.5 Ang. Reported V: 1.19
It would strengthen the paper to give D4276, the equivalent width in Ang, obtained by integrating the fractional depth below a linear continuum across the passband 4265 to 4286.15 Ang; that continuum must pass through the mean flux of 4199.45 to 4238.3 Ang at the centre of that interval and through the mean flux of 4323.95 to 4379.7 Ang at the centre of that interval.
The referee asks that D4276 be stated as 2.23 Ang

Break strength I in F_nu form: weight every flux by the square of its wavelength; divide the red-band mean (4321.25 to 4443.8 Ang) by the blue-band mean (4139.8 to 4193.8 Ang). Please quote 1.39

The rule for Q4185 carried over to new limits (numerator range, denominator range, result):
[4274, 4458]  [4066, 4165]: 1.31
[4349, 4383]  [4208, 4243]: 1.32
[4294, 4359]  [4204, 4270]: 1.14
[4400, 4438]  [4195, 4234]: 1.43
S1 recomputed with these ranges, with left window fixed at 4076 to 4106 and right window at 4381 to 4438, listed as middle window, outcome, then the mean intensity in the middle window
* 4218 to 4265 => 5.8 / 58.2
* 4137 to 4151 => 1.4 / 57.2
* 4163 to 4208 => 4.9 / 57.8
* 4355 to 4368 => -1.6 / 78.3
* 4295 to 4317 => 6.2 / 48.9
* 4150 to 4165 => 1.0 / 59.9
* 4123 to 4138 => 1.3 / 58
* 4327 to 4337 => -0.8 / 74.1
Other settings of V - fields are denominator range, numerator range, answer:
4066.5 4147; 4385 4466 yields 1.25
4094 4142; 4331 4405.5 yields 1.19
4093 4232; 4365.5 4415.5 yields 1.16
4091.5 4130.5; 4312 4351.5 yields 1.19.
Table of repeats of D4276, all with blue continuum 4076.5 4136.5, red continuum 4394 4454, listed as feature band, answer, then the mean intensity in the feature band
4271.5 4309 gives 9.4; 52.6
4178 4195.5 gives 2.3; 56.7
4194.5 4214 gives 2.1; 59.1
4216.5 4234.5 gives 3.5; 54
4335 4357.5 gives -0.4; 74.1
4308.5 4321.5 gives 1.6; 62.8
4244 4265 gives 2.7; 59.8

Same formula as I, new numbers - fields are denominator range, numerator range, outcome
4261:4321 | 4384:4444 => 1.38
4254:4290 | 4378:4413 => 1.21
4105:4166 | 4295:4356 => 1.18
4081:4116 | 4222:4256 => 0.97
